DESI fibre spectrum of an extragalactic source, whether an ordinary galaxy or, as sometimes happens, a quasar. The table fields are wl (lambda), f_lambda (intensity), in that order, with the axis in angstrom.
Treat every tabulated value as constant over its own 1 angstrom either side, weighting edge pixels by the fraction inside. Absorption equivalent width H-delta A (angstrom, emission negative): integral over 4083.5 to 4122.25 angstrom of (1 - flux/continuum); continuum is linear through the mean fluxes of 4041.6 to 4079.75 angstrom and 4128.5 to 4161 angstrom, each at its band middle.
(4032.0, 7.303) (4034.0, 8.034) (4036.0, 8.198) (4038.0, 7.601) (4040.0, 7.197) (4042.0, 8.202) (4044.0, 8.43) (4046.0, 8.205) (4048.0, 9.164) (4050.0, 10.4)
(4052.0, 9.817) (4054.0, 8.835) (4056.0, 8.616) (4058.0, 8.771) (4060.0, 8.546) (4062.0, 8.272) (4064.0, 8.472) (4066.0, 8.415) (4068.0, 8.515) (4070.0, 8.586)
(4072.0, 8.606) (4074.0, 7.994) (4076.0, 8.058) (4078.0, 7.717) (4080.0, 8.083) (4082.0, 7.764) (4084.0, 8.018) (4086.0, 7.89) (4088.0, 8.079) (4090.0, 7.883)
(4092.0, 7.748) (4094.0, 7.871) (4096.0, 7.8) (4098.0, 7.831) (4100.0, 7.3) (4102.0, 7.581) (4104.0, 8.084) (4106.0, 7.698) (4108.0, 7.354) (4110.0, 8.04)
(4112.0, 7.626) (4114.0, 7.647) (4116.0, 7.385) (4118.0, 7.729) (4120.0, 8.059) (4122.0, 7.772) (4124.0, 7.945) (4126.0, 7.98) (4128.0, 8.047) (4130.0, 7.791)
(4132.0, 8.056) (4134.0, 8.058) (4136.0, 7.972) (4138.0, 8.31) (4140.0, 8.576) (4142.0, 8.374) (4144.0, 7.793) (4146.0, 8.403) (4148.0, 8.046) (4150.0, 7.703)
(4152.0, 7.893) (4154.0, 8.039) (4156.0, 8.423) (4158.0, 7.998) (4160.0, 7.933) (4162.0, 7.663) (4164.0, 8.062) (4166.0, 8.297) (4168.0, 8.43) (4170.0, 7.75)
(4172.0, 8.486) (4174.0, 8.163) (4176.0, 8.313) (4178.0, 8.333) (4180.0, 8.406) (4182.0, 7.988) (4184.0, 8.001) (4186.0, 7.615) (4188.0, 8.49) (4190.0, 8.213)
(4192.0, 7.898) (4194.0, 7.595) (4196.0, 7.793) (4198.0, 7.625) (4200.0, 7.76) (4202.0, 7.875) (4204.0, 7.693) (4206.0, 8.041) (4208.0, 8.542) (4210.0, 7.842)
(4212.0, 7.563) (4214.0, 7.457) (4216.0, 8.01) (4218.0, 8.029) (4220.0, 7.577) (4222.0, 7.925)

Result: 2.7 angstrom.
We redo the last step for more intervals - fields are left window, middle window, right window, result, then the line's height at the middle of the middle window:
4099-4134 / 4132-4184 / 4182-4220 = -2.0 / 7.83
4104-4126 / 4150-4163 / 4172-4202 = -0.1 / 7.91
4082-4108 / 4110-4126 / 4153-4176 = 0.3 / 7.9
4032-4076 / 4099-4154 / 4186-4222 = 1.9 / 8.19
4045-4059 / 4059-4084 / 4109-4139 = 1.5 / 8.78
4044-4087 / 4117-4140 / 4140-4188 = 0.7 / 8.25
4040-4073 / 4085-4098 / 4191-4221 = 0.9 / 8.49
